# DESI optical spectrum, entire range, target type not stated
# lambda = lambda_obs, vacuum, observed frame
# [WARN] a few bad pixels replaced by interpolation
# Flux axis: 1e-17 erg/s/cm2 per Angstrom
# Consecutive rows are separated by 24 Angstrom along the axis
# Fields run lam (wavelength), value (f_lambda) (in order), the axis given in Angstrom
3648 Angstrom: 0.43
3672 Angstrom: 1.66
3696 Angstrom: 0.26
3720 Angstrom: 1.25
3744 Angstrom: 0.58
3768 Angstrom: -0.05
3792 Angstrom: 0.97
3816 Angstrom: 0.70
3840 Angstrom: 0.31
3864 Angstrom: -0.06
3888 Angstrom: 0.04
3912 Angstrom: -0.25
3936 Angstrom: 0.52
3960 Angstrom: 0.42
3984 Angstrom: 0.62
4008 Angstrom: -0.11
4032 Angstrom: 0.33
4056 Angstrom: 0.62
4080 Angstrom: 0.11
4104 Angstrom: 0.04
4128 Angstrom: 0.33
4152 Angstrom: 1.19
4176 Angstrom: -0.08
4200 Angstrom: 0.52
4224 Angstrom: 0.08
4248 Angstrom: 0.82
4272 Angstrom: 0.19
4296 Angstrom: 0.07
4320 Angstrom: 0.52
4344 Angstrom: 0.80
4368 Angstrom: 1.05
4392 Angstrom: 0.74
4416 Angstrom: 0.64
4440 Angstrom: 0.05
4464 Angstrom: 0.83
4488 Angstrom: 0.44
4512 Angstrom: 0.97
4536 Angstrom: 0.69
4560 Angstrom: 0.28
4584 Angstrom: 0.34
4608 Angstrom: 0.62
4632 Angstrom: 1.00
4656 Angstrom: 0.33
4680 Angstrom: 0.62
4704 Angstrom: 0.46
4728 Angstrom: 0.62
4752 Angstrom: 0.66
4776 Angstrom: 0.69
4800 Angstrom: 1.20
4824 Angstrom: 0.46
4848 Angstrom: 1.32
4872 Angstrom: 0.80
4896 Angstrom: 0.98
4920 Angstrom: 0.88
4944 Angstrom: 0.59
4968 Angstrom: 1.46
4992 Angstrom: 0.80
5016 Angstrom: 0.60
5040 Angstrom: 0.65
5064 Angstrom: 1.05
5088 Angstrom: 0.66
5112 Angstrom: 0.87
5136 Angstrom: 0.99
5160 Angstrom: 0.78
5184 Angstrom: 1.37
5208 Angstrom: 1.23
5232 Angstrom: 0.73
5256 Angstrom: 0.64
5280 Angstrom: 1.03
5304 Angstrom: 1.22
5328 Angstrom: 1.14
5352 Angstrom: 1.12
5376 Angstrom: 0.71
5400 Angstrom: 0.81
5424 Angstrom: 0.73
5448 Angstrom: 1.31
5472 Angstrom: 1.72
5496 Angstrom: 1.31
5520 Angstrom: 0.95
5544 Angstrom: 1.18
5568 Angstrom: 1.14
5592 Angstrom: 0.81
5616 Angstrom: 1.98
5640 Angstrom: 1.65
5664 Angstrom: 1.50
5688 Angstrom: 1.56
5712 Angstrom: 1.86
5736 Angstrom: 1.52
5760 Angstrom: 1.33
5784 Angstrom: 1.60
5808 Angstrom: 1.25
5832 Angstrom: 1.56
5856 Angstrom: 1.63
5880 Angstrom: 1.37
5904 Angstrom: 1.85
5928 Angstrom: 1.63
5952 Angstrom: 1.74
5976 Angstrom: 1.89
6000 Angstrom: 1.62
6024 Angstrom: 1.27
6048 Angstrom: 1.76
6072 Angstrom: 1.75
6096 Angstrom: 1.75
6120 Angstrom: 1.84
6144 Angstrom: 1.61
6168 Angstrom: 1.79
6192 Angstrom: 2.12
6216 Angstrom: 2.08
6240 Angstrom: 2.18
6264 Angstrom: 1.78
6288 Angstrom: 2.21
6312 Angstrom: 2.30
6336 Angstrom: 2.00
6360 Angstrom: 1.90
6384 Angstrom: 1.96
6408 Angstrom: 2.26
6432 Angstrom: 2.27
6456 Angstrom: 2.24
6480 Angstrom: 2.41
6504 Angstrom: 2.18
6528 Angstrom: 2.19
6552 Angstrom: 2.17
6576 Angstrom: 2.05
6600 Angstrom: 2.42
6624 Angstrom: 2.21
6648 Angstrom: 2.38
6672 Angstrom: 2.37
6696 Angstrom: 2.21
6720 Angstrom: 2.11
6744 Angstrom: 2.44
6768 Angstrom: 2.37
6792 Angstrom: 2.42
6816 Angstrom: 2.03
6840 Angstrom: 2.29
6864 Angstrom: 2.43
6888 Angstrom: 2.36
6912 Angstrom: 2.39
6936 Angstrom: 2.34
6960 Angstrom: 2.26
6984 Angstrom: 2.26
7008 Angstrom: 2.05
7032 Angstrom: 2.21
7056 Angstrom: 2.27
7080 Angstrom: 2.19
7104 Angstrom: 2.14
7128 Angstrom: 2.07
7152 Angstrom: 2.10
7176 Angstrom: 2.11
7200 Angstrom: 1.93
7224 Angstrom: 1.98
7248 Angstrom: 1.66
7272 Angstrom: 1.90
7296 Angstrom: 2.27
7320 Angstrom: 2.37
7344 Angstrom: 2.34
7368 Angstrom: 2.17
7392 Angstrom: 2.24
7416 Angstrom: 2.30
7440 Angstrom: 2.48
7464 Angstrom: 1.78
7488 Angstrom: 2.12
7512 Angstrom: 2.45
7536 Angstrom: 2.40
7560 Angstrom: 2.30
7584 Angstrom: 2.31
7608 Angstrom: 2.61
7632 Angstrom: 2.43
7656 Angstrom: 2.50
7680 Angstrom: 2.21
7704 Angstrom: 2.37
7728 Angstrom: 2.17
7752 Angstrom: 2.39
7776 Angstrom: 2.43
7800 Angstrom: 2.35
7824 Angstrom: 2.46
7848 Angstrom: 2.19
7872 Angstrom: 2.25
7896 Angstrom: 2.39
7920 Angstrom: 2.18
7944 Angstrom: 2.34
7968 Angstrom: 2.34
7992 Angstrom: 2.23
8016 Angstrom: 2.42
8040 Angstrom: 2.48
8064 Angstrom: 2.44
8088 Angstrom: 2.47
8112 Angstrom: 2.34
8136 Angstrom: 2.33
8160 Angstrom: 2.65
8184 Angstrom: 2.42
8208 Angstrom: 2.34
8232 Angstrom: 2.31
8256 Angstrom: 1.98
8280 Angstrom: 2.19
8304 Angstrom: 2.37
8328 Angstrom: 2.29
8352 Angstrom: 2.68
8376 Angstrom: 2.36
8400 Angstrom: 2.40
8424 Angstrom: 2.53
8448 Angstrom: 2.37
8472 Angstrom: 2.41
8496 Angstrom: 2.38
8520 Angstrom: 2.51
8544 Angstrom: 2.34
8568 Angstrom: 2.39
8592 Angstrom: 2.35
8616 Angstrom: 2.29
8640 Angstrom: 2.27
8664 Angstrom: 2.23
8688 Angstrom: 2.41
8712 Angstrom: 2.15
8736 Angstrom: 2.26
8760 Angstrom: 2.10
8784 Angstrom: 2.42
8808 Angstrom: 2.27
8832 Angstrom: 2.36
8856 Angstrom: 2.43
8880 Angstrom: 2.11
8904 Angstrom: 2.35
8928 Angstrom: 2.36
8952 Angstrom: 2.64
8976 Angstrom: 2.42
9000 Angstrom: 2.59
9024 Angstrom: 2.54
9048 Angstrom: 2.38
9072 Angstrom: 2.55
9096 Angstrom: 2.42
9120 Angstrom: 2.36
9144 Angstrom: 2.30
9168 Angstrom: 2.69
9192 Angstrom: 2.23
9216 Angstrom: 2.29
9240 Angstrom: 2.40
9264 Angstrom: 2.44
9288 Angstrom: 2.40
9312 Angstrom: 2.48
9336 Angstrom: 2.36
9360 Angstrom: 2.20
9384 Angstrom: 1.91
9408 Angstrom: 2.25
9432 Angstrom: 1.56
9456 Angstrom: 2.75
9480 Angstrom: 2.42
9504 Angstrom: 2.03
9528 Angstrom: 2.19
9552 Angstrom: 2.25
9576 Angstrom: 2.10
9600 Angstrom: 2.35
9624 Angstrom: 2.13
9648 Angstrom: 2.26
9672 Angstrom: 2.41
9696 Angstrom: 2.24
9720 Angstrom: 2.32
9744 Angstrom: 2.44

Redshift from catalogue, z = 0.401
